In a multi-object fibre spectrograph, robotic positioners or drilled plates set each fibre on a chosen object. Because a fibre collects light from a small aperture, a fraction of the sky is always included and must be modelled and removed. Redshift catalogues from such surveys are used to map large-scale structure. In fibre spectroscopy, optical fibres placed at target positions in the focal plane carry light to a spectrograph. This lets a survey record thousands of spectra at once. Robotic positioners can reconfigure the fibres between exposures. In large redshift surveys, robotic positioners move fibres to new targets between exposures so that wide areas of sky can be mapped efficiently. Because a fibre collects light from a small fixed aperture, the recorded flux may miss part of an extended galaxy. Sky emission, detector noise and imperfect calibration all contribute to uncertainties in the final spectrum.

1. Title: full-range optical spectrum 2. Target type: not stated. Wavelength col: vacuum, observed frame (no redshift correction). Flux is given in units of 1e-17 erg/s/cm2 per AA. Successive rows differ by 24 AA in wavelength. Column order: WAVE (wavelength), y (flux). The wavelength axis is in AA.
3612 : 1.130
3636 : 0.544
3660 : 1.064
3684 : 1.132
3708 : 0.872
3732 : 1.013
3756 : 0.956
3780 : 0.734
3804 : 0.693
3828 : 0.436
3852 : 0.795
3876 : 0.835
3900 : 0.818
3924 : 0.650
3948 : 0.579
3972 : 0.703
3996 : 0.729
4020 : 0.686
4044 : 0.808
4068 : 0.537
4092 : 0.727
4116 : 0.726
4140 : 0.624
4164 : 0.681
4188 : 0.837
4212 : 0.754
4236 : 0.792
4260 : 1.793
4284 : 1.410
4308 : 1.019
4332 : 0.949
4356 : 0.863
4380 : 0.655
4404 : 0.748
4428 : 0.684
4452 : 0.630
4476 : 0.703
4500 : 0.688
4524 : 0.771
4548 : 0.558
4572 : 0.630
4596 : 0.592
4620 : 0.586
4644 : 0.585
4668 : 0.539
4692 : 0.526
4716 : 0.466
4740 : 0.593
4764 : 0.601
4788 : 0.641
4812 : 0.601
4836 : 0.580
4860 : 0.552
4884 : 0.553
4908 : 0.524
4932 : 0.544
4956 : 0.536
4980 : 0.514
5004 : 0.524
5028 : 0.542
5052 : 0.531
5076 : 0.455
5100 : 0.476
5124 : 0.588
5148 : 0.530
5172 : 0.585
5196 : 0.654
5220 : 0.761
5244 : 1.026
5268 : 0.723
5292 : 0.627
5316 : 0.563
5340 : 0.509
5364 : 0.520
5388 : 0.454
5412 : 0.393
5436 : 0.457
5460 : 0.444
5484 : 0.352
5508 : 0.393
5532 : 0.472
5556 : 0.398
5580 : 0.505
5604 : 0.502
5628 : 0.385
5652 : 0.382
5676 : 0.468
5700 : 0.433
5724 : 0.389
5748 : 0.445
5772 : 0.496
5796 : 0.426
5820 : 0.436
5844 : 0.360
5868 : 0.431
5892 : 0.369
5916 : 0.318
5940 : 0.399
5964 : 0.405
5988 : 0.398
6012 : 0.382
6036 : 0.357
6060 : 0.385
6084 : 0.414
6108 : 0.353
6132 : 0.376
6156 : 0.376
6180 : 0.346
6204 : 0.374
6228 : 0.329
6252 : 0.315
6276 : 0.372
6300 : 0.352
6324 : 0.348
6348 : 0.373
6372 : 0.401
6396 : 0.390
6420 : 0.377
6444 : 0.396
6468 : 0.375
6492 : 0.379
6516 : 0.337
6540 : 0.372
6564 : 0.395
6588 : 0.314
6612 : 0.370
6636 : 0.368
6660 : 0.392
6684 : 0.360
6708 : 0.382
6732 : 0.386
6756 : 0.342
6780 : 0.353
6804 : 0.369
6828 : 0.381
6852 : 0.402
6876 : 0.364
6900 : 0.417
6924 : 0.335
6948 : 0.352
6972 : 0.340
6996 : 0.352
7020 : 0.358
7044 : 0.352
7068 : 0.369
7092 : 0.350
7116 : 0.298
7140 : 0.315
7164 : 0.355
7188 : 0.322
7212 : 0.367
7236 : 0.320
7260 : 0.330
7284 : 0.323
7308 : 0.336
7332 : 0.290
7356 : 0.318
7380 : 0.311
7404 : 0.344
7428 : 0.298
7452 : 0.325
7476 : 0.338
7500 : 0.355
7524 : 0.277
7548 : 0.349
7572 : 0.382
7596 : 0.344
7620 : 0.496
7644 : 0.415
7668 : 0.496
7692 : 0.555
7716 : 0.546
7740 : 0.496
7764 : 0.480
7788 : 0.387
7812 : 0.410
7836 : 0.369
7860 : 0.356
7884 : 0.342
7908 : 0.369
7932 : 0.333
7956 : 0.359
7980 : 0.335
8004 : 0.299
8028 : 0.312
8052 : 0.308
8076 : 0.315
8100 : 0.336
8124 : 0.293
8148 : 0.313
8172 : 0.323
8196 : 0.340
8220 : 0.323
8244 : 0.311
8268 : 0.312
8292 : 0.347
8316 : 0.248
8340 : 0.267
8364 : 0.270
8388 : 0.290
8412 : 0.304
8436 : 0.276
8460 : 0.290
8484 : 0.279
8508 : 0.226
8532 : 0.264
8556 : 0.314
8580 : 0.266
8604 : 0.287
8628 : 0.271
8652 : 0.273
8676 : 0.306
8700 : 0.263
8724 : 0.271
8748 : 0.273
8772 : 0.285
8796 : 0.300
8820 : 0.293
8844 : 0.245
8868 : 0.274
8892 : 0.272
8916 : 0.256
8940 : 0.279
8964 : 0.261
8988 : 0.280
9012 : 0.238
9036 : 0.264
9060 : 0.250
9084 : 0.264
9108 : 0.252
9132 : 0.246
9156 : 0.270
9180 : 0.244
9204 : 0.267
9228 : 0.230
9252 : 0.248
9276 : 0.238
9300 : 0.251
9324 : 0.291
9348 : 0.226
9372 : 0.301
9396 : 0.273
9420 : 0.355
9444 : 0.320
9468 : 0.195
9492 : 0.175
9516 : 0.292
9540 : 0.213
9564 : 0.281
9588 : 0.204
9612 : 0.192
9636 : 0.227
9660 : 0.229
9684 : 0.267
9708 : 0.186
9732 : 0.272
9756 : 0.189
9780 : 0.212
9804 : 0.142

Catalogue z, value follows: 1.76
